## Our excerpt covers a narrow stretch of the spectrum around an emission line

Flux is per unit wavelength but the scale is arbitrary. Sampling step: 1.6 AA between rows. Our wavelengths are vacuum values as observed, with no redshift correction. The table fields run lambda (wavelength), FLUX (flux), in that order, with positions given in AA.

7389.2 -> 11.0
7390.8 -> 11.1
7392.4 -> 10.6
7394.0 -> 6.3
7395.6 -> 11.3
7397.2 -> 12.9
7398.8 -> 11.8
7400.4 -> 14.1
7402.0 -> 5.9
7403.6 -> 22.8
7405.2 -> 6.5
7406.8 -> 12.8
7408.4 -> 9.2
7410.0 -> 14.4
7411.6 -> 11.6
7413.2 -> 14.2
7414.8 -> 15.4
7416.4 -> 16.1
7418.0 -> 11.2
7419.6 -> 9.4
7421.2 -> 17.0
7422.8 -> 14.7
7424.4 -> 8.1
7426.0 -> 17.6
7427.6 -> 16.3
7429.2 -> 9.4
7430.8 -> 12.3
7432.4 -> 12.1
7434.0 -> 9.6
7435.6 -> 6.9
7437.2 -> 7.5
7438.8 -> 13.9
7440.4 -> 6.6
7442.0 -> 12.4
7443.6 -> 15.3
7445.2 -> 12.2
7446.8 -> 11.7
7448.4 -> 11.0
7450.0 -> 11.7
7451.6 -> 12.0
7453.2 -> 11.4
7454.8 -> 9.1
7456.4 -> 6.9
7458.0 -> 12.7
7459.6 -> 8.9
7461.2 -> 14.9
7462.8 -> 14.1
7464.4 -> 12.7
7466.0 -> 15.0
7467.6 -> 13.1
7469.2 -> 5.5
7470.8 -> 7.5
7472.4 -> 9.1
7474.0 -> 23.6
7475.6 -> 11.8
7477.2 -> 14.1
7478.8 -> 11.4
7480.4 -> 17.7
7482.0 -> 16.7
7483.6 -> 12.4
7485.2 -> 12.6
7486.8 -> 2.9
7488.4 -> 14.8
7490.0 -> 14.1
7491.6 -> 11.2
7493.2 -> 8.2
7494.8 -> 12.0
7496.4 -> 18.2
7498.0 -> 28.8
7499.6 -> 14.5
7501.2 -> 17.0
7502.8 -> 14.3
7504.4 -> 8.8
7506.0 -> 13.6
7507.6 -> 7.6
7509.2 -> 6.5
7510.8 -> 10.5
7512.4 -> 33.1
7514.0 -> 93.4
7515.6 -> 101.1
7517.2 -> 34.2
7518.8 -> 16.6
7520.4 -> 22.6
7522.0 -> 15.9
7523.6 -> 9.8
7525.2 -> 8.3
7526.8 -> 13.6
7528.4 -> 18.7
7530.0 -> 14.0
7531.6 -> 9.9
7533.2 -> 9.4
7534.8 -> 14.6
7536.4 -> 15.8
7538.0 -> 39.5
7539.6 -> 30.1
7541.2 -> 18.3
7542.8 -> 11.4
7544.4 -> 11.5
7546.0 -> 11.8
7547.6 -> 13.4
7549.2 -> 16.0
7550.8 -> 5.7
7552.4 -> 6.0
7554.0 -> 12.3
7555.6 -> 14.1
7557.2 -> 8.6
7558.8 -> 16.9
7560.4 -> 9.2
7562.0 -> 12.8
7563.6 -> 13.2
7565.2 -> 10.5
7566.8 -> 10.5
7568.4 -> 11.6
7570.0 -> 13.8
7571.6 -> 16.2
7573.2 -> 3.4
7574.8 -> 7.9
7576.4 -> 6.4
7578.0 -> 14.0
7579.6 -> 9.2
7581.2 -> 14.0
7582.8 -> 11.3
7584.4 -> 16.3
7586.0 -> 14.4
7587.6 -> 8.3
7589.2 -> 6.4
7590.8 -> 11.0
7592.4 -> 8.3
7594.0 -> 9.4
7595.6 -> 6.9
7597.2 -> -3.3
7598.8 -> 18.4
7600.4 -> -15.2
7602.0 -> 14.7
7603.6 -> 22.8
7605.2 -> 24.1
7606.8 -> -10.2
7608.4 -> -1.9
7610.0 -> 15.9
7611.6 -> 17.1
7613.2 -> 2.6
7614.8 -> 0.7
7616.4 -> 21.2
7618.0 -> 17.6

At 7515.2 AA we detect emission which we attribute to H-alpha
